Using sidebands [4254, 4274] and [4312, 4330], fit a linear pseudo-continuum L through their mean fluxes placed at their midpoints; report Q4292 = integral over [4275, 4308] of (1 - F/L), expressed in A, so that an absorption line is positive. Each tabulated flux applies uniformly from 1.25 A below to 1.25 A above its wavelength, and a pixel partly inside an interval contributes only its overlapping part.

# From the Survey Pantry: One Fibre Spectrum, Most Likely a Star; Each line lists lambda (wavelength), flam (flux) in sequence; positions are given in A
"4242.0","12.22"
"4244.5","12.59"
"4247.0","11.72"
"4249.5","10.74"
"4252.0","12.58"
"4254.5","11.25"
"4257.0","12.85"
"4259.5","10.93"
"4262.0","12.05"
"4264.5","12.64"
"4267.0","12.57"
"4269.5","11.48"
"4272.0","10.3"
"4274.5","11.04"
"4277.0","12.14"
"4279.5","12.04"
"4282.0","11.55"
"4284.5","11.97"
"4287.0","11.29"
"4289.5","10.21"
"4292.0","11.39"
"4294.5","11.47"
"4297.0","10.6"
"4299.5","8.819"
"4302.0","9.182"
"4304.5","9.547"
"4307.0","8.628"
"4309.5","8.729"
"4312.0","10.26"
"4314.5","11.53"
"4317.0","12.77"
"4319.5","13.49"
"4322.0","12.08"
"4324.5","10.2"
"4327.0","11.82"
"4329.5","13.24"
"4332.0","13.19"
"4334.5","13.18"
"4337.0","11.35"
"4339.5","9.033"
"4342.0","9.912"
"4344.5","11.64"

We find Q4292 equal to 3.22 A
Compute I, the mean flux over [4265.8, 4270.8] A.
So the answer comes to 12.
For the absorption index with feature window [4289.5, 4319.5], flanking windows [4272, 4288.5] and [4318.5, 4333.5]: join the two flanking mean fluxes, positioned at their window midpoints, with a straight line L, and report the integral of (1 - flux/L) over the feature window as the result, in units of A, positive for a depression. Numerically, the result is 3.9 A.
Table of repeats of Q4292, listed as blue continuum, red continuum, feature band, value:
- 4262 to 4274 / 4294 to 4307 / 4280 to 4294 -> -1.0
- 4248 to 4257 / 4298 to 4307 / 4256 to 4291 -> -3.3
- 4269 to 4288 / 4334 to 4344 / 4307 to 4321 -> -0.1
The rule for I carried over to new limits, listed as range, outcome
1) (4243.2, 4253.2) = 11.9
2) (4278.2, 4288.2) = 11.7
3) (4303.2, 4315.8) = 9.75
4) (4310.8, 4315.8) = 10.9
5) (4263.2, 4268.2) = 12.6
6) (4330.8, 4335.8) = 13.2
